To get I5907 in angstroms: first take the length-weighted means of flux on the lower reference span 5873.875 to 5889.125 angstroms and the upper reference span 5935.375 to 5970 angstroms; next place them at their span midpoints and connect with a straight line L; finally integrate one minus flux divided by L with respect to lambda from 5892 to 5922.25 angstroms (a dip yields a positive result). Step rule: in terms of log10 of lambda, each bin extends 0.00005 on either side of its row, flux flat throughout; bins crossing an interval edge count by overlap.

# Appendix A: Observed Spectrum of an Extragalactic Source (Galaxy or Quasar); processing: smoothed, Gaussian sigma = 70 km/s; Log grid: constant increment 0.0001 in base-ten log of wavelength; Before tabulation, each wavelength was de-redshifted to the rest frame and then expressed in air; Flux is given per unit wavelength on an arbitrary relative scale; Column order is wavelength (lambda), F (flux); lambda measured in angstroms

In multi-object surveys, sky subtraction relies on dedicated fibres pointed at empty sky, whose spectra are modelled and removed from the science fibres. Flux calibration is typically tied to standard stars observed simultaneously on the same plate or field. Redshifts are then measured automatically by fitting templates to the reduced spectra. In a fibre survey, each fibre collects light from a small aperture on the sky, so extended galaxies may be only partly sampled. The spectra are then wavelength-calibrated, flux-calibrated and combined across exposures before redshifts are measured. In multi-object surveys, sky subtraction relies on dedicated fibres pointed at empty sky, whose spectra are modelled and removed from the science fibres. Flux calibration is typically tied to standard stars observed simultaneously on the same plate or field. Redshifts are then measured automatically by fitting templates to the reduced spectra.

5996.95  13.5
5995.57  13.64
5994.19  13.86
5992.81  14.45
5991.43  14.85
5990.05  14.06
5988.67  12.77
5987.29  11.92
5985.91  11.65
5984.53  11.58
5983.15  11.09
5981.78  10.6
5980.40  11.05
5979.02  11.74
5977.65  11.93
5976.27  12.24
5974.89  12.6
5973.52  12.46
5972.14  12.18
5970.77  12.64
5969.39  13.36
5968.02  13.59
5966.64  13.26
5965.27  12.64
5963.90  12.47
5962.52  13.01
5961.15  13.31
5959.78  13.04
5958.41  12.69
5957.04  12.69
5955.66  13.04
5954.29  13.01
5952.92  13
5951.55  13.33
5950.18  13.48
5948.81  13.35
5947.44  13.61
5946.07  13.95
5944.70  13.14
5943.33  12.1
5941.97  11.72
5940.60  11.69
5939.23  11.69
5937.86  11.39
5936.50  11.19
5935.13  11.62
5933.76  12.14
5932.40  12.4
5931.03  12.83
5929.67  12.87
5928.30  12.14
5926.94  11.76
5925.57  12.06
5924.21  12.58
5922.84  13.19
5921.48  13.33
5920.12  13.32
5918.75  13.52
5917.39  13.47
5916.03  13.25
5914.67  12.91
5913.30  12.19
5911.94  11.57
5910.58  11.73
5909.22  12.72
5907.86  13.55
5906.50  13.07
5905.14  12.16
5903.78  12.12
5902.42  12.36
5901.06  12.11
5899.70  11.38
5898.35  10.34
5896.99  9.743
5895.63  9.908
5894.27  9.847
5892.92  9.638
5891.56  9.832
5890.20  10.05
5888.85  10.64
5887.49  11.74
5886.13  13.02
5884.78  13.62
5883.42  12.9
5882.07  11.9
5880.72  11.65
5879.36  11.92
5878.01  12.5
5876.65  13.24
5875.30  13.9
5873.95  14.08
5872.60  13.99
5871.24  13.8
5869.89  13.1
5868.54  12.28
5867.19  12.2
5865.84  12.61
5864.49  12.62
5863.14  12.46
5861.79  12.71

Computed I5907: 1.6 angstroms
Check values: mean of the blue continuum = 12.6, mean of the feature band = 12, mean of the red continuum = 12.8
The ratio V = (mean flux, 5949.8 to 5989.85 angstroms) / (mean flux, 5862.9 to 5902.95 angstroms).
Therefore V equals 1.04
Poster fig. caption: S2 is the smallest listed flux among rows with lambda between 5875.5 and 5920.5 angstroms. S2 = 9.638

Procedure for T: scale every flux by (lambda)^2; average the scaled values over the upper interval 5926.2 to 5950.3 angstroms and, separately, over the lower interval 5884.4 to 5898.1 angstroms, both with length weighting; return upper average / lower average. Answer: 1.2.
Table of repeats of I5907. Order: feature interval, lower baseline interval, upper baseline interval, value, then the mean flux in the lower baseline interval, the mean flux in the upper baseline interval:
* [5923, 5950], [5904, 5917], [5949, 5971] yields 1.0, 12.6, 13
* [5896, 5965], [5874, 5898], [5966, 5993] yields -2.9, 11.6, 12.5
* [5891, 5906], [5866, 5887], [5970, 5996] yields 2.3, 12.9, 12.5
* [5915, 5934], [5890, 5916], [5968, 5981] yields -1.7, 11.5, 12.3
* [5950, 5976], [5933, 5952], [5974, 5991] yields -1.5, 12.4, 12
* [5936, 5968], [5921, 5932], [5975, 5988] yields -1.7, 12.6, 11.6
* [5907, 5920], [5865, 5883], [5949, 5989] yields -0.1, 12.9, 12.5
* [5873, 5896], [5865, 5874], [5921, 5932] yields 2.0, 13.1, 12.6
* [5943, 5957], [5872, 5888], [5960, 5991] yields -0.8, 12.9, 12.4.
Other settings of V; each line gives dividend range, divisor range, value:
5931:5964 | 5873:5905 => 1.08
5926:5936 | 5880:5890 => 1.01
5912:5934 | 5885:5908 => 1.13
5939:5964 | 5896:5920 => 1.05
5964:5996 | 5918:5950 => 1.01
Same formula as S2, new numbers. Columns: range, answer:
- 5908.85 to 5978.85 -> 11.19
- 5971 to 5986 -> 10.6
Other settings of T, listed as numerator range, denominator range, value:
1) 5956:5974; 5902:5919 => 1.04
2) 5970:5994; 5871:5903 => 1.08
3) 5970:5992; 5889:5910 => 1.11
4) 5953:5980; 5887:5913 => 1.15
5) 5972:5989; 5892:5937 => 1.00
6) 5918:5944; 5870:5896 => 1.04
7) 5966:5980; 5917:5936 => 1.01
